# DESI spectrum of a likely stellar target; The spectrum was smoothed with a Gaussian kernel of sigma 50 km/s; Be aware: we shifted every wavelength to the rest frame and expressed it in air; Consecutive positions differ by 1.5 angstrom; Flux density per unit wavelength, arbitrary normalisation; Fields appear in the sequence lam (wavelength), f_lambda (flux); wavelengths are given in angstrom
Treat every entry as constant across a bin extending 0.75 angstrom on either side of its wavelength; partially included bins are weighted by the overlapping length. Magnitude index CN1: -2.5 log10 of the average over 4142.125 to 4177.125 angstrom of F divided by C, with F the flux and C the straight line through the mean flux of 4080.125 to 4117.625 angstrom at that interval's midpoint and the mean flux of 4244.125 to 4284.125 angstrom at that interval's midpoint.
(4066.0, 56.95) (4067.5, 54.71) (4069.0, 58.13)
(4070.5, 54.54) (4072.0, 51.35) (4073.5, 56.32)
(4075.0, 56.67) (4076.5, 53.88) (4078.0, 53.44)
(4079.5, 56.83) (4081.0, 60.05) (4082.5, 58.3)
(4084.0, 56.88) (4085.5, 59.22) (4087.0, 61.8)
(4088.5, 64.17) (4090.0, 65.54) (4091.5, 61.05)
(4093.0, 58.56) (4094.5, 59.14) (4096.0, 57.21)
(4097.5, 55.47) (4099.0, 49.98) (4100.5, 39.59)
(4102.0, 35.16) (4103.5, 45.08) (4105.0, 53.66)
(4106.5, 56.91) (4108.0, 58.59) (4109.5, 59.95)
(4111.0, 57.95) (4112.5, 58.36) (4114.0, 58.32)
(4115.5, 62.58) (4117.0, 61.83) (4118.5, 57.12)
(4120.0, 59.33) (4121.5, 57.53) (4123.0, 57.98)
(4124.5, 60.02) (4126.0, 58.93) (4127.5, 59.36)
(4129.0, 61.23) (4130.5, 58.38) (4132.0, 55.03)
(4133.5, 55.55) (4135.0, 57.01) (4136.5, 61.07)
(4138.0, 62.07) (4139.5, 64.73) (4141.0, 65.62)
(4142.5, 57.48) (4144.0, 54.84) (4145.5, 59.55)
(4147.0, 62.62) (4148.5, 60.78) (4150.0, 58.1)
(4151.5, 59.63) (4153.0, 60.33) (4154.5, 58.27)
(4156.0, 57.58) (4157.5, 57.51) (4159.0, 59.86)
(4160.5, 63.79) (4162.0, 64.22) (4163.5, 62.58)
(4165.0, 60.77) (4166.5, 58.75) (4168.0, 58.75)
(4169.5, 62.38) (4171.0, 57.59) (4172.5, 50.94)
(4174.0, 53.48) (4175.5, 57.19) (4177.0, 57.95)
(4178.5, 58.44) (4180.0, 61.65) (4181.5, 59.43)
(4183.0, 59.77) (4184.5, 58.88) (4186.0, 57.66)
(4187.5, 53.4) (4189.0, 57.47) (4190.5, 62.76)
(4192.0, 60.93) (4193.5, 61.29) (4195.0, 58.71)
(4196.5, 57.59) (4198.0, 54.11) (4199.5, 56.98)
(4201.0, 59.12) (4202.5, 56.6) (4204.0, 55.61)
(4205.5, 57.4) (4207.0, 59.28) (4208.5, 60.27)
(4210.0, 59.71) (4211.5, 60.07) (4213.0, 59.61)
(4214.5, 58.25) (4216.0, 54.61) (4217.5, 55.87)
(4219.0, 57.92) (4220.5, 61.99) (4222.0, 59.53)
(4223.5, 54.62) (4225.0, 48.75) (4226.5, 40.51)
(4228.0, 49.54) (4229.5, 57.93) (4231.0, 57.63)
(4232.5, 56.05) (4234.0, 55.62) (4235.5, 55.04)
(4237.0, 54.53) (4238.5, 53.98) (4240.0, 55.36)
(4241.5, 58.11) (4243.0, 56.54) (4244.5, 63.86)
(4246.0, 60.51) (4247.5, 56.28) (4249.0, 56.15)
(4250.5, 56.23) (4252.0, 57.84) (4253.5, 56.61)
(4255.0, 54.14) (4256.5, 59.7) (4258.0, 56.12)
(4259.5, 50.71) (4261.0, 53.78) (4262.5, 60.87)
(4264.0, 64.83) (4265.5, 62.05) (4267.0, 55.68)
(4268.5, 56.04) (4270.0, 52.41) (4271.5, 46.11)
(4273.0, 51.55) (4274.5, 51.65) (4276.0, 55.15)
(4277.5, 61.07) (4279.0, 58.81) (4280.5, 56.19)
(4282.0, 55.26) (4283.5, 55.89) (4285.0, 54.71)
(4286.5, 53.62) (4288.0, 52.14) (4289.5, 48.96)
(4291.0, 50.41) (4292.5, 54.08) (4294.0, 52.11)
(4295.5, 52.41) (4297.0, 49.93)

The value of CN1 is -0.05 mag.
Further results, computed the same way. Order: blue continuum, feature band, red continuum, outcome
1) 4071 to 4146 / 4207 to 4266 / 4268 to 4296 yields -0.04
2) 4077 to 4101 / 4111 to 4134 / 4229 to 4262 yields -0.03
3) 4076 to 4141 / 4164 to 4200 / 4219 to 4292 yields -0.03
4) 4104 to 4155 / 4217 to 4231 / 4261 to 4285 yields 0.06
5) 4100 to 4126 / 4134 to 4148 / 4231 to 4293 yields -0.09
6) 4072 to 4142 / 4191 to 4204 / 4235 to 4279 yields -0.03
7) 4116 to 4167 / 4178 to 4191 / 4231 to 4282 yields -0.01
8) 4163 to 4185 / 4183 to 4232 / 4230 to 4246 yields 0.01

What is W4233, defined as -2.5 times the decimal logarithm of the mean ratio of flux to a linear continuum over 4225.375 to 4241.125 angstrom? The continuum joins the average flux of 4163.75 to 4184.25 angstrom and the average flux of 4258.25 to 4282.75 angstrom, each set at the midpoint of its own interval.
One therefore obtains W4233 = 0.062 mag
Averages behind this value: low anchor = 58.4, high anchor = 55.8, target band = 53.6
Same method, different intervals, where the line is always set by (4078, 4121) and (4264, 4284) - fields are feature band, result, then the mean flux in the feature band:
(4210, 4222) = -0.05 mag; 58.5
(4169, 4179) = -0.01 mag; 56.7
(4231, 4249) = -0.02 mag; 56.9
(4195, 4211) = -0.03 mag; 57.8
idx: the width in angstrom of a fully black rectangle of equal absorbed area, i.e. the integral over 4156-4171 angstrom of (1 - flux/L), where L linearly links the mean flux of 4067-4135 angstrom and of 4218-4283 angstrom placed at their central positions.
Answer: -1.1 angstrom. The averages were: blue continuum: 56.7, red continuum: 55.9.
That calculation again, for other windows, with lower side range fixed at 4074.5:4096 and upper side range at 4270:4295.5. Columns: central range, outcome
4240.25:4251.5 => -0.7 angstrom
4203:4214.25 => -0.7 angstrom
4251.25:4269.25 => -1.1 angstrom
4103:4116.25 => 0.3 angstrom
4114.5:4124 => -0.2 angstrom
